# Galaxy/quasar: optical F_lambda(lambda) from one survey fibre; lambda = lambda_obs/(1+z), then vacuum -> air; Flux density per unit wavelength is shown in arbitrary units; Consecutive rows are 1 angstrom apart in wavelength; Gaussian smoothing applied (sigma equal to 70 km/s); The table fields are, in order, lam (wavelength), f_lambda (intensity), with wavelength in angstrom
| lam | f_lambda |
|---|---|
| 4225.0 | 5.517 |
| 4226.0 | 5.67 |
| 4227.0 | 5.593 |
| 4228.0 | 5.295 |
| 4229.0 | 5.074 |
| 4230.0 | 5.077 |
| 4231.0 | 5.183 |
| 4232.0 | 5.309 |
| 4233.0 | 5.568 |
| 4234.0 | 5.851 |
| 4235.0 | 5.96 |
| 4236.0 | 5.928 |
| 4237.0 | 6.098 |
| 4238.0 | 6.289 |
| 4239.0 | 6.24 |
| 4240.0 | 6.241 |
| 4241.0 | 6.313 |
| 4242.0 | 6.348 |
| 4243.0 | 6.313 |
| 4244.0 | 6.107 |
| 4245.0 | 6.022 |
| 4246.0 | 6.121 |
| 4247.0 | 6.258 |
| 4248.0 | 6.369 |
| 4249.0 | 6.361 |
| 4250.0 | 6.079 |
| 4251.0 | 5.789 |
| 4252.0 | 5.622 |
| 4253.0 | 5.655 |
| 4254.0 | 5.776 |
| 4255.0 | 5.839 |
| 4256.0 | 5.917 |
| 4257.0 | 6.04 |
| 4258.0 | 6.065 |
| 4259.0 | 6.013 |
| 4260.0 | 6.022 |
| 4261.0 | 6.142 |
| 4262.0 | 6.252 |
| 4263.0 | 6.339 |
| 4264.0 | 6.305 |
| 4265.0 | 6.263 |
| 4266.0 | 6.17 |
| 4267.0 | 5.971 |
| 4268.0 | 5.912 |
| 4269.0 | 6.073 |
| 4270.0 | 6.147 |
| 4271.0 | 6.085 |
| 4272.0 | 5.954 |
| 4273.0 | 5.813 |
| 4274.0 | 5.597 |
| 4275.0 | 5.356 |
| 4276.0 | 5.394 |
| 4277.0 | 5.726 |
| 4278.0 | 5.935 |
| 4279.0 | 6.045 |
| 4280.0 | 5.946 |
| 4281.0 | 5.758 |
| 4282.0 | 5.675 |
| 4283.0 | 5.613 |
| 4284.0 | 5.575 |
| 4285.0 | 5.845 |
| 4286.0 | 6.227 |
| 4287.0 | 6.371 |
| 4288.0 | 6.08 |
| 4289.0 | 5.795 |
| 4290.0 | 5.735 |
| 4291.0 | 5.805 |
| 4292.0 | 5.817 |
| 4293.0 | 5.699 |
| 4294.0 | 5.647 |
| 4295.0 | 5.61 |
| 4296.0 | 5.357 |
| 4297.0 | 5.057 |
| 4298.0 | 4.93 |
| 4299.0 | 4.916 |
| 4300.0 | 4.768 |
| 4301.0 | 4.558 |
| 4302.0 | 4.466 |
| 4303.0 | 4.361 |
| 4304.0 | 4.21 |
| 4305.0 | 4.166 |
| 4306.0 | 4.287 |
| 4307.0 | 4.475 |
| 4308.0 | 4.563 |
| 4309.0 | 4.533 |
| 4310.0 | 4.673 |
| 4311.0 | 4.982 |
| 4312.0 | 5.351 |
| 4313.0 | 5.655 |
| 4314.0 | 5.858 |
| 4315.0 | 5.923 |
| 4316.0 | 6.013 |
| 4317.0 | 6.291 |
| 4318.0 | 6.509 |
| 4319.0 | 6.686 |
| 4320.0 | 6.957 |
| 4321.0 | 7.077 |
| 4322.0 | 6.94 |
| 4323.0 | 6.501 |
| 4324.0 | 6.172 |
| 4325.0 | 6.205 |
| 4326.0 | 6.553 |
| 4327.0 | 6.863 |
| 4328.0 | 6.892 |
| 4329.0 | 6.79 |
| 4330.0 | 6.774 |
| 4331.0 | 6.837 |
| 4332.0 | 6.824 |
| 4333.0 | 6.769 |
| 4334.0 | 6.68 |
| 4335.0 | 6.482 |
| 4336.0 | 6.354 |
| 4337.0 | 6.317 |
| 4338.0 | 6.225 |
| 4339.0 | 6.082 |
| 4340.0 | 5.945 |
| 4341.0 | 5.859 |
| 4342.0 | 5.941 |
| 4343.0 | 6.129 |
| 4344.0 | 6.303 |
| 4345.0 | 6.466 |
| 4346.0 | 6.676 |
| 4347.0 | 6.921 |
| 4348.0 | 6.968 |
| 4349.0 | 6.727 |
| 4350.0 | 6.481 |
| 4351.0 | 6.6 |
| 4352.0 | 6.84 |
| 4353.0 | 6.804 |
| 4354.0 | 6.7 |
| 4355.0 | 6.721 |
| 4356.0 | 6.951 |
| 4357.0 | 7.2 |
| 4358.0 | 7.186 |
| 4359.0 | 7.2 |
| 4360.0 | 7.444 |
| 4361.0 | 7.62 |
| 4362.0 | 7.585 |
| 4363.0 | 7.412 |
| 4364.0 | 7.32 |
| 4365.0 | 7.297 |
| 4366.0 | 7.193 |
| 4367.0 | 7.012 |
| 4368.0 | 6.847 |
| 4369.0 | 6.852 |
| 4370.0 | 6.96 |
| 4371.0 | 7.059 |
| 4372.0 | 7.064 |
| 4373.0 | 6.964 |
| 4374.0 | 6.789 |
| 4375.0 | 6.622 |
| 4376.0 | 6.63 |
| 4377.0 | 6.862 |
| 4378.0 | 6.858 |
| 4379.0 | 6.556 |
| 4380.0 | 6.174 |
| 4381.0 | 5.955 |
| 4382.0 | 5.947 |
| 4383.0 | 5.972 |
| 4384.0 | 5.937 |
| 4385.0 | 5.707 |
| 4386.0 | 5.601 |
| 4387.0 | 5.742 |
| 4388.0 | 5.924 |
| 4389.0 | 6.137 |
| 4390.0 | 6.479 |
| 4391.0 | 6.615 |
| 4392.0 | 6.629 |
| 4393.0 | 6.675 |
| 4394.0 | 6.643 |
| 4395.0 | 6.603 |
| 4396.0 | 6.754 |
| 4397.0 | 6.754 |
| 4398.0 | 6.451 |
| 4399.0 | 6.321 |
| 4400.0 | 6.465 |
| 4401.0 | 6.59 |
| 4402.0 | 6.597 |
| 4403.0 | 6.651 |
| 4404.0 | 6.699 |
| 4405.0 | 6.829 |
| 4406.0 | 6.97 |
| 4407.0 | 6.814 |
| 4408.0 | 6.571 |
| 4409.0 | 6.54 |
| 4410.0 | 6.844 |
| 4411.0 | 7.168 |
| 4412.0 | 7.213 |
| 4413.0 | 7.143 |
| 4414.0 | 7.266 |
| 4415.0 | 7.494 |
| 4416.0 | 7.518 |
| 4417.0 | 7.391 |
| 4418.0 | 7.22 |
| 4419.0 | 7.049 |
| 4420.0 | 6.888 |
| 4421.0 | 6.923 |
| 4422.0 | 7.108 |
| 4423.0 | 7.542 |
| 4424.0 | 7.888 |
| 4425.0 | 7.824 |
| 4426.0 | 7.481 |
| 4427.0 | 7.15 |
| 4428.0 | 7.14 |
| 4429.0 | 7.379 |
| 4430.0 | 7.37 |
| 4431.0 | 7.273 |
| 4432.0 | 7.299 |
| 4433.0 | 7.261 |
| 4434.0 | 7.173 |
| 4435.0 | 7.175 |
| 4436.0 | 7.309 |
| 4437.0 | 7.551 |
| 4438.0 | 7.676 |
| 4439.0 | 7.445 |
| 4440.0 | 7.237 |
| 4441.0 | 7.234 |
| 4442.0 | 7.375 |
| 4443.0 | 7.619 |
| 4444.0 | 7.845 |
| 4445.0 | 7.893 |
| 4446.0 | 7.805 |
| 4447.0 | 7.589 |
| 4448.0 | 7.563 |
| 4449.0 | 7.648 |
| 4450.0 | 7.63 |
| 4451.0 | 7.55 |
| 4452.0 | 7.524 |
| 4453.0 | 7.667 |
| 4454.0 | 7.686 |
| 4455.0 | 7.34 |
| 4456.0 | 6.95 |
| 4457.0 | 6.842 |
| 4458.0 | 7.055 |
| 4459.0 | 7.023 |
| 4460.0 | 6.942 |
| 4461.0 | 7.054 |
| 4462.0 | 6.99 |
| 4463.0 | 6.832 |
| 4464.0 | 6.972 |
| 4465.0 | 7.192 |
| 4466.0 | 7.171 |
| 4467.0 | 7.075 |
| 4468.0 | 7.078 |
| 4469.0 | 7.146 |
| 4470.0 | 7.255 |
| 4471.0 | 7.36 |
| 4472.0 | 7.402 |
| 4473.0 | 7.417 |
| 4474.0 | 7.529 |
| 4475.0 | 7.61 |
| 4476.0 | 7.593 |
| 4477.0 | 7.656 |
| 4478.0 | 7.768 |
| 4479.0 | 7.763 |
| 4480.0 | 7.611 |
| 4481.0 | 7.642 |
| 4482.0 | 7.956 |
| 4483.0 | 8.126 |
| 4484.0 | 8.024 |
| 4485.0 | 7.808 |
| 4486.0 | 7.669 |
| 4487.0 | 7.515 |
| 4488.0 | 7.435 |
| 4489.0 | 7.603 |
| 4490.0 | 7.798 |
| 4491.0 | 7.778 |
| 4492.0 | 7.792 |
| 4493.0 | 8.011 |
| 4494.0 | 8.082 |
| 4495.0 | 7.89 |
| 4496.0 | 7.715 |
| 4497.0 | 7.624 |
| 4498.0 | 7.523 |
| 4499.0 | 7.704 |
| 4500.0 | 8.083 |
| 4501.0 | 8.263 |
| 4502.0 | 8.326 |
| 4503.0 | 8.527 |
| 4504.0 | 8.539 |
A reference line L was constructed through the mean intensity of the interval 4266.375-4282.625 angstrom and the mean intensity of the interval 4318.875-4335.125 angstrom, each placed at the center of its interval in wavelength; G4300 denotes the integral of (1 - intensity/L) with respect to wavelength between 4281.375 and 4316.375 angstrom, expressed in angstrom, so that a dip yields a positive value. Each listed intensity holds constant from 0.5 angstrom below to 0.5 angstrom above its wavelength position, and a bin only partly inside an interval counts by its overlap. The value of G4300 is 5.4 angstrom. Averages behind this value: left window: 5.84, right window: 6.71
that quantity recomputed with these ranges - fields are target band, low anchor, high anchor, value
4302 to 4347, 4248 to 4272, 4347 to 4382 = 4.0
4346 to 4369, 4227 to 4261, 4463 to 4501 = -1.1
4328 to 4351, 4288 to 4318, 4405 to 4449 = -2.7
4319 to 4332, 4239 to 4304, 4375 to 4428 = -1.1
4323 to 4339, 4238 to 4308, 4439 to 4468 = -0.8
